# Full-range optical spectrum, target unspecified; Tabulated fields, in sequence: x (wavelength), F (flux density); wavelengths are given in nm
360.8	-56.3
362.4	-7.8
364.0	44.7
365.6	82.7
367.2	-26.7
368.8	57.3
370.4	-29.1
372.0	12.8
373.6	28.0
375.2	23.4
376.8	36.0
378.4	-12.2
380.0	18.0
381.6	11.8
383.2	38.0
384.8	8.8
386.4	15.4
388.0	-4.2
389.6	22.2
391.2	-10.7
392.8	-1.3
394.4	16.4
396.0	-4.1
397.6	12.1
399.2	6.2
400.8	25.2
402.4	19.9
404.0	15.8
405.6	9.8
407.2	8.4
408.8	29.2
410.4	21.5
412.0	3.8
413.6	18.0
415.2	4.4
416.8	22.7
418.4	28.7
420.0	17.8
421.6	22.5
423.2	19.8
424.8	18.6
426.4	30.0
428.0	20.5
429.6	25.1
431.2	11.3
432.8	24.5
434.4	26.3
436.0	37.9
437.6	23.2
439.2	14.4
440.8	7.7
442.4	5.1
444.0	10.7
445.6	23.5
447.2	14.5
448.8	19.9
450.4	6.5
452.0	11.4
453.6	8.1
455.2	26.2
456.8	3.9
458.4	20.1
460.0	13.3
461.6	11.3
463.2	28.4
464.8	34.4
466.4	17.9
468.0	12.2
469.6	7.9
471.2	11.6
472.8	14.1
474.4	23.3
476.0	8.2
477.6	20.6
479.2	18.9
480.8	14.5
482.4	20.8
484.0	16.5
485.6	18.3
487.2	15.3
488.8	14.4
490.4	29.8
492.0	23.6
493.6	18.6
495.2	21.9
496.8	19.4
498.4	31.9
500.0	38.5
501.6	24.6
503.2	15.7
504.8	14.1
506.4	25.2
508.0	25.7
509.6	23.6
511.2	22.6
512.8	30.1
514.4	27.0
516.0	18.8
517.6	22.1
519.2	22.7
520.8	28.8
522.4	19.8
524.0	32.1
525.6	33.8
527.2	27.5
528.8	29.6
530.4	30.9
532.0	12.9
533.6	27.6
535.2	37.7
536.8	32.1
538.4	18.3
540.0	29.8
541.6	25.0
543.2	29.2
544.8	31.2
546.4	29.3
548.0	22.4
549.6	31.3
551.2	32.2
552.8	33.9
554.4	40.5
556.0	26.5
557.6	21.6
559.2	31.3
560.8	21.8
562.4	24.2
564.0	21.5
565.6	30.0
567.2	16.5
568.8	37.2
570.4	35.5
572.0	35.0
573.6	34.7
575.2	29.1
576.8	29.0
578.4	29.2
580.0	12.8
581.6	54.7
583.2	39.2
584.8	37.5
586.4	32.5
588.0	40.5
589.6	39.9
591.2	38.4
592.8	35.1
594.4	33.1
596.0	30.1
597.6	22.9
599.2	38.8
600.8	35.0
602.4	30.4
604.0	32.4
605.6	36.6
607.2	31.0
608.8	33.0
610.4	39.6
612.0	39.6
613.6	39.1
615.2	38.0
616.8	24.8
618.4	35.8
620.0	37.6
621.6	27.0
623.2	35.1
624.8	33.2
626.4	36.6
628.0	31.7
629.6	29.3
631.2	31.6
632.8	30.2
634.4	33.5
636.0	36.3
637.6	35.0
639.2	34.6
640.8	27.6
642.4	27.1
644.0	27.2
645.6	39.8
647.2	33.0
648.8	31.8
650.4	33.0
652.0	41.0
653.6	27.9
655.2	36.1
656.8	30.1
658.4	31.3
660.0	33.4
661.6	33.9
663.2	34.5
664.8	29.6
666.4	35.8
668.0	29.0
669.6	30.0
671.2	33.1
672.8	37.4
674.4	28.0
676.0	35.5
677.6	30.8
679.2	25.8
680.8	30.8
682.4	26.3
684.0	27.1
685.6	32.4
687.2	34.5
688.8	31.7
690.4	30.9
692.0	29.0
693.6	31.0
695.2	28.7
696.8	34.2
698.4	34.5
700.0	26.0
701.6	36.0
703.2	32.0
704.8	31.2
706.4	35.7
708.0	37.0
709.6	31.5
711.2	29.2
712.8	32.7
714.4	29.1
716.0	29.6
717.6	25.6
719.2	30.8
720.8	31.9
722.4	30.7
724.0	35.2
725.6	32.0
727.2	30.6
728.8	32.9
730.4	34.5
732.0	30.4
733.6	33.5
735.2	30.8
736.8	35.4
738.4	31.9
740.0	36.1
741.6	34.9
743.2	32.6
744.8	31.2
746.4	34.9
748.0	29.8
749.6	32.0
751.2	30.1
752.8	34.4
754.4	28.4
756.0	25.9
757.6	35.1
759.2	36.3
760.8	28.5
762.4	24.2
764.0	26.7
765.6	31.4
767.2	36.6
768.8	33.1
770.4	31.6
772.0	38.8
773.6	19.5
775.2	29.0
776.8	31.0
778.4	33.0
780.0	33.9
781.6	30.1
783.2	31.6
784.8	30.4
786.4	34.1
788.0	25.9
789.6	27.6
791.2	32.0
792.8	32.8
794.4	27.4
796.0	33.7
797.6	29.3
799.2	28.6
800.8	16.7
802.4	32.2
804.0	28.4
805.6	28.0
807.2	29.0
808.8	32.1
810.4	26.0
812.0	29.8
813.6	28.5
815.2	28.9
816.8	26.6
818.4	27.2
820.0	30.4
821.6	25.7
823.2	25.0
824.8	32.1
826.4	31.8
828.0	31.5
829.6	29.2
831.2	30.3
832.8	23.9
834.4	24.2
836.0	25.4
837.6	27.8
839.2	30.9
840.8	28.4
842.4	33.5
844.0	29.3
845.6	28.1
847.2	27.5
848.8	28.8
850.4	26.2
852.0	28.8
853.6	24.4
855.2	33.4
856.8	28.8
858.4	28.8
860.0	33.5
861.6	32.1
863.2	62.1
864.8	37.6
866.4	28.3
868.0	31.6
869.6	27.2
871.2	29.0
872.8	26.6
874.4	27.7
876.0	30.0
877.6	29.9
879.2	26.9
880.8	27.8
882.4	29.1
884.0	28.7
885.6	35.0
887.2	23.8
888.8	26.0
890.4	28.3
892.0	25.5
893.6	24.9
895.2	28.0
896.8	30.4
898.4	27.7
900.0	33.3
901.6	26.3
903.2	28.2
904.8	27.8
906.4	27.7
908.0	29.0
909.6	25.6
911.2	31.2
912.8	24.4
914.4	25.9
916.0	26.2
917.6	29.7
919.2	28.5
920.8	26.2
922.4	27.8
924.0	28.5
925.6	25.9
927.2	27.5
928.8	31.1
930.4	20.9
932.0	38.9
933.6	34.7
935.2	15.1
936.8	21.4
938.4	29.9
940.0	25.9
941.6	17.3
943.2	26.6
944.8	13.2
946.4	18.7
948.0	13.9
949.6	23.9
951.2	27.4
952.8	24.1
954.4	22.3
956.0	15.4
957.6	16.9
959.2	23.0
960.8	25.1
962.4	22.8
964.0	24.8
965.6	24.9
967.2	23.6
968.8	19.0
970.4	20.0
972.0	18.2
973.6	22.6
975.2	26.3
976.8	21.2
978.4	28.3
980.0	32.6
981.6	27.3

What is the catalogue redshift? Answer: 0.314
